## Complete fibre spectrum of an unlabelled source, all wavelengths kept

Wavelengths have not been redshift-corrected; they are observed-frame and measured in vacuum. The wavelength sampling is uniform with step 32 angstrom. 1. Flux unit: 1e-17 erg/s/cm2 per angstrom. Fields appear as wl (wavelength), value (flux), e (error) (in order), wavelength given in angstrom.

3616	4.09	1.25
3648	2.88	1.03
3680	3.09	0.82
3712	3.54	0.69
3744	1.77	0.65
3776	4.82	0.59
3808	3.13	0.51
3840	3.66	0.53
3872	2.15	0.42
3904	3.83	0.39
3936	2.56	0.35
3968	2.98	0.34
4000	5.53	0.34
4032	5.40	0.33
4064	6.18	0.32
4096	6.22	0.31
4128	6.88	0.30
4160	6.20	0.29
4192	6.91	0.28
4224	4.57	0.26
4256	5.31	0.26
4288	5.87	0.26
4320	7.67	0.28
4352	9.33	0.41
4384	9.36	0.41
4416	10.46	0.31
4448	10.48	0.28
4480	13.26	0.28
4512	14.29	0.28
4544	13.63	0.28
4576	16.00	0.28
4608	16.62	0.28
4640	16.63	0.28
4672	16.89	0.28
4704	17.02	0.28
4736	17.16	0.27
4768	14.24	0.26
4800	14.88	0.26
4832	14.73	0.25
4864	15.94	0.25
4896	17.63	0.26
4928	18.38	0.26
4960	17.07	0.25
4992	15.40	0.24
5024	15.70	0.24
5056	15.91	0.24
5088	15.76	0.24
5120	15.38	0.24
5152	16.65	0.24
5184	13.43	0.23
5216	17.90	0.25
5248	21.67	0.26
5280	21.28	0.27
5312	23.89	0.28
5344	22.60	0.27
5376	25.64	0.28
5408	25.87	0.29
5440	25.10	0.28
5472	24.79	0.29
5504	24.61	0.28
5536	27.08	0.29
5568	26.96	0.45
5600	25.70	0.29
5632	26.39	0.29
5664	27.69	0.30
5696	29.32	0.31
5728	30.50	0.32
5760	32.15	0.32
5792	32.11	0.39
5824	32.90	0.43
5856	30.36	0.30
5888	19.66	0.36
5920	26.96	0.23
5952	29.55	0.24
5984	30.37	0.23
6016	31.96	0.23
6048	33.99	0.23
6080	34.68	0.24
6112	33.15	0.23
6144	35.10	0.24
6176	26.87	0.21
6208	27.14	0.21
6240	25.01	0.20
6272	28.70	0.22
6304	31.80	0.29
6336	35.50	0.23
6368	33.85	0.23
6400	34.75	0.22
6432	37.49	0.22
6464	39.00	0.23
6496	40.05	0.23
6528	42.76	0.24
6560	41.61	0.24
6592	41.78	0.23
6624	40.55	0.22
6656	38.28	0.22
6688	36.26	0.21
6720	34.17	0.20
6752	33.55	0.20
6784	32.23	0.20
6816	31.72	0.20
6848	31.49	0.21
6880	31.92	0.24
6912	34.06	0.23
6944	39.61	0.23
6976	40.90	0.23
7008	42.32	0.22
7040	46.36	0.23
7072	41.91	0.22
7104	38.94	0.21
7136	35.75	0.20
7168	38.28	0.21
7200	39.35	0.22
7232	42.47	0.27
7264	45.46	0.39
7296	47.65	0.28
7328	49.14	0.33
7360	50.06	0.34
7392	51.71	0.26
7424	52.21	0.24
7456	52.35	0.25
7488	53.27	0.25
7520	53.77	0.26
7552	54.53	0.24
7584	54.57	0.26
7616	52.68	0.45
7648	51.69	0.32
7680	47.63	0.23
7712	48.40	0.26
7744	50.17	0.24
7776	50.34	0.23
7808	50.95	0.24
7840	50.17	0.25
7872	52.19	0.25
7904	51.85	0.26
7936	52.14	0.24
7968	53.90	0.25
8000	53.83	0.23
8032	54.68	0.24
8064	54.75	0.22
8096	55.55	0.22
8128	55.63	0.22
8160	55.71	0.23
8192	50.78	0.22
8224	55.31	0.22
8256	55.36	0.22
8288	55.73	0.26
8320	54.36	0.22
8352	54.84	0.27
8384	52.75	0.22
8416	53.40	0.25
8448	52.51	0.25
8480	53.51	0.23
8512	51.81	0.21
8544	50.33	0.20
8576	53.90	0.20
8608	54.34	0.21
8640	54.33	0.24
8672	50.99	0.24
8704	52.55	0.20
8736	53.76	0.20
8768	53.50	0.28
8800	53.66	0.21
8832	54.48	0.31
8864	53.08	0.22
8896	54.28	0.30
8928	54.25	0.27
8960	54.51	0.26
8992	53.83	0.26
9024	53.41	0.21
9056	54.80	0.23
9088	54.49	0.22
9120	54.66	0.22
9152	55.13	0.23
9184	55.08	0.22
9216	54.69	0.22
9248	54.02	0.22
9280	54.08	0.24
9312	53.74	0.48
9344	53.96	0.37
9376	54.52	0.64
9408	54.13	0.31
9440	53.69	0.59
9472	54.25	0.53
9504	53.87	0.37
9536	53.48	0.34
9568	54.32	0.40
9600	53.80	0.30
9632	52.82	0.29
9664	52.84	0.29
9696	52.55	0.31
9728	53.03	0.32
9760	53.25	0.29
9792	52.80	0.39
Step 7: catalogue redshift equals 0.00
